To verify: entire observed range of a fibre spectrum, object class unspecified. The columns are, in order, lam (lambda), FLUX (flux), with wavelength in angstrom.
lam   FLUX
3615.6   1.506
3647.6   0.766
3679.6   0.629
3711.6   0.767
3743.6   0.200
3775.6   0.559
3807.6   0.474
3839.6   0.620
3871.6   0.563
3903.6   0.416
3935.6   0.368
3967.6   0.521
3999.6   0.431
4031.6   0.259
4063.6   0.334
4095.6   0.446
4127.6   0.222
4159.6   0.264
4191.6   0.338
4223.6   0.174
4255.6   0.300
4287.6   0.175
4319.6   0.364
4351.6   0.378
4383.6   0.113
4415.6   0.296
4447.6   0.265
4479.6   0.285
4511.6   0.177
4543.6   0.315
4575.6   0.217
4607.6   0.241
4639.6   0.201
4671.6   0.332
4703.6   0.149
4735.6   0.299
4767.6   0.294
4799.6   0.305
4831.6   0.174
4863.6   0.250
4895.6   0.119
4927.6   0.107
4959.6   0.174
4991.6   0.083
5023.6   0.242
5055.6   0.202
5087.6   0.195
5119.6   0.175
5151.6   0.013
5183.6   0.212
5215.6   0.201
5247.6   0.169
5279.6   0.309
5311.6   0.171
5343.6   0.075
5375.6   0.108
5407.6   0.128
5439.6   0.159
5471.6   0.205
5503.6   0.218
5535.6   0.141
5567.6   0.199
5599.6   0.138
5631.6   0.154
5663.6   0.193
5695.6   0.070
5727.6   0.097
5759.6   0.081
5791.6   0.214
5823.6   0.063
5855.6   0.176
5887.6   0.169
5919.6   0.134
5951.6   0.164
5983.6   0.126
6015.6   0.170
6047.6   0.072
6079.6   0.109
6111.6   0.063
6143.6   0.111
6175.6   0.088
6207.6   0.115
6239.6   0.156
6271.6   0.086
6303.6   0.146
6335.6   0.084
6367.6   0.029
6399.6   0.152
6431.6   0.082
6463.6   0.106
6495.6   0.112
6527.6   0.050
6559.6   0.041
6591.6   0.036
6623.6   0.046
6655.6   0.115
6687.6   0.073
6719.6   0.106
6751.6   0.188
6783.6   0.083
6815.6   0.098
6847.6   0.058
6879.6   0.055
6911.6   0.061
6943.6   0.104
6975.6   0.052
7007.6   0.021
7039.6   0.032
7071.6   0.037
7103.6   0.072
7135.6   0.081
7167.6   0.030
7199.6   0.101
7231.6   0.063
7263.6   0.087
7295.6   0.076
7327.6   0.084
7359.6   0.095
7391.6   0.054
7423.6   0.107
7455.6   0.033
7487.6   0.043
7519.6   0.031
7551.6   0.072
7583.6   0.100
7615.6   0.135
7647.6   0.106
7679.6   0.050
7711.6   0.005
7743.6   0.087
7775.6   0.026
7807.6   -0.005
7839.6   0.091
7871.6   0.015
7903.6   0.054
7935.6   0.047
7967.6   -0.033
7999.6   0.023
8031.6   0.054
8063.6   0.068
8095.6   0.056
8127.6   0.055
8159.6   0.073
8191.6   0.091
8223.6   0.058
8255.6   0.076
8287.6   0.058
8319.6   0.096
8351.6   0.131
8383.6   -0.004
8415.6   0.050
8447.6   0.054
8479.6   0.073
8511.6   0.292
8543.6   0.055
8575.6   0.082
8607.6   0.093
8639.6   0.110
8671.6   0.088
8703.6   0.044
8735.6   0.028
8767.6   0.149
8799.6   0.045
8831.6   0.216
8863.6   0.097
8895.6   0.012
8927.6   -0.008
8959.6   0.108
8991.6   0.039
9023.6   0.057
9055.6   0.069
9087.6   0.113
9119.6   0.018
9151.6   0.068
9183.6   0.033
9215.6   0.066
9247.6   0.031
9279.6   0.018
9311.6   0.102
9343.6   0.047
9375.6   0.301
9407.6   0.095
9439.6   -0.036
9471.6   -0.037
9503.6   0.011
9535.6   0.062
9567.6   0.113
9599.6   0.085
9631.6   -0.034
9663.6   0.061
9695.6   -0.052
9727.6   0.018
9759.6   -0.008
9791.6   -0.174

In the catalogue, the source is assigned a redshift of 1.29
